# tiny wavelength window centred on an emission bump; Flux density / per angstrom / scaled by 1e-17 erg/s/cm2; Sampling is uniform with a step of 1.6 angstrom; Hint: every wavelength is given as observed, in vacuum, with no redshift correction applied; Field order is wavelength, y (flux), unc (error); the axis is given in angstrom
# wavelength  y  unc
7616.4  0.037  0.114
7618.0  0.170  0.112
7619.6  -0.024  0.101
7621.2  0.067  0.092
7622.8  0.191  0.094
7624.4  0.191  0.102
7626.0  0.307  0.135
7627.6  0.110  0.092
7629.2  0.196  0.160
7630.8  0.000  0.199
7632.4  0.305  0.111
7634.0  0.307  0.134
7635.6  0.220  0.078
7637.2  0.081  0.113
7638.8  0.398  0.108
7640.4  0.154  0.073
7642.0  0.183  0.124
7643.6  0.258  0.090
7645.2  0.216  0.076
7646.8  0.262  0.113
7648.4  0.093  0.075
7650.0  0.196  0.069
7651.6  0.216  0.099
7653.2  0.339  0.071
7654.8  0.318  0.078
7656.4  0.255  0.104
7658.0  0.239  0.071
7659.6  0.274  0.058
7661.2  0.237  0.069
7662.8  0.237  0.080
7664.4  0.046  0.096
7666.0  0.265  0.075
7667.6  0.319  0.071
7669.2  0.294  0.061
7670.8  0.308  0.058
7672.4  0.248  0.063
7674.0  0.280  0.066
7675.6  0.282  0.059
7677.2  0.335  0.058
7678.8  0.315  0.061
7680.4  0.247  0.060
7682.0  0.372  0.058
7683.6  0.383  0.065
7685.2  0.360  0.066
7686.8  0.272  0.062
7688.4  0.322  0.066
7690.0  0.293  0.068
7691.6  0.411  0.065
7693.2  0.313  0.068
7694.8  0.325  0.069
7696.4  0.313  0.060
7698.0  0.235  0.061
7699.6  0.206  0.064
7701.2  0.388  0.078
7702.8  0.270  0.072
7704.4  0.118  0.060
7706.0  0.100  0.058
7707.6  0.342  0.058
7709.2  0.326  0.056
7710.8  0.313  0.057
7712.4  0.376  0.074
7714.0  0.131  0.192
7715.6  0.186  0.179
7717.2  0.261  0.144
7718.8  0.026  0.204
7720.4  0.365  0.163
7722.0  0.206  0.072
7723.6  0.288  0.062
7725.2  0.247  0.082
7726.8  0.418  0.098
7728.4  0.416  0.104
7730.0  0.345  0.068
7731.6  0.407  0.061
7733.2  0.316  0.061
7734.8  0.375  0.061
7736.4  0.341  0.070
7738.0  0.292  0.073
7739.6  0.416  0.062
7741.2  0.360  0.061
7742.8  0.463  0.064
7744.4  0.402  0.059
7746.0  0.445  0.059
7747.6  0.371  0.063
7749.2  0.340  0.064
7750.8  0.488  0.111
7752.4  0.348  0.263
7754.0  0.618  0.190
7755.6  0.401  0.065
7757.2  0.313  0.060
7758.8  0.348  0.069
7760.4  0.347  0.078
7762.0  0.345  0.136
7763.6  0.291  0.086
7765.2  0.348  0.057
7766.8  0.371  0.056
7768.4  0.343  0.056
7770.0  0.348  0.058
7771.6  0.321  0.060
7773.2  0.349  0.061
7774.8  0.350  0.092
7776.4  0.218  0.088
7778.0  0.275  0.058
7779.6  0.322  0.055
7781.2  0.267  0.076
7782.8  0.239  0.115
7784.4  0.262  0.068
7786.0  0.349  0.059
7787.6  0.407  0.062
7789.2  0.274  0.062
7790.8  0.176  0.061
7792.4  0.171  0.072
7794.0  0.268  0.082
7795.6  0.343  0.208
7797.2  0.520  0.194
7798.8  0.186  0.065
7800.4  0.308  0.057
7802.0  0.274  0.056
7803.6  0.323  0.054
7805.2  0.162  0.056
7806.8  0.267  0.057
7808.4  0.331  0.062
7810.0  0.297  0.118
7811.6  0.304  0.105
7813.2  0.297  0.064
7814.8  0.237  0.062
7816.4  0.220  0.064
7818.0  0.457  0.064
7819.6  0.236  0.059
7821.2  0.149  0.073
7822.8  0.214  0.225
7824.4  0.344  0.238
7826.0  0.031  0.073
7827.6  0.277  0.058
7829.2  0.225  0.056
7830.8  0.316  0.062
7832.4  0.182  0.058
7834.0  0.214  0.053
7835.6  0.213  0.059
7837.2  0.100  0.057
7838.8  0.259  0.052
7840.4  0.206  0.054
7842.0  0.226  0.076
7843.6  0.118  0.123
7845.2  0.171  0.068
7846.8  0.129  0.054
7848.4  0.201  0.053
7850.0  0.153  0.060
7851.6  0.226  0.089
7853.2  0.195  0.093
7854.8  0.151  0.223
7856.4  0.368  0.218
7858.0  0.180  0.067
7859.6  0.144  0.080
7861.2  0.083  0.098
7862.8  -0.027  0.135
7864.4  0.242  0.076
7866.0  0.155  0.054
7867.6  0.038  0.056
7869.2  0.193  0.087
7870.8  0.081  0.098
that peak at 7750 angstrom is C III] 1909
